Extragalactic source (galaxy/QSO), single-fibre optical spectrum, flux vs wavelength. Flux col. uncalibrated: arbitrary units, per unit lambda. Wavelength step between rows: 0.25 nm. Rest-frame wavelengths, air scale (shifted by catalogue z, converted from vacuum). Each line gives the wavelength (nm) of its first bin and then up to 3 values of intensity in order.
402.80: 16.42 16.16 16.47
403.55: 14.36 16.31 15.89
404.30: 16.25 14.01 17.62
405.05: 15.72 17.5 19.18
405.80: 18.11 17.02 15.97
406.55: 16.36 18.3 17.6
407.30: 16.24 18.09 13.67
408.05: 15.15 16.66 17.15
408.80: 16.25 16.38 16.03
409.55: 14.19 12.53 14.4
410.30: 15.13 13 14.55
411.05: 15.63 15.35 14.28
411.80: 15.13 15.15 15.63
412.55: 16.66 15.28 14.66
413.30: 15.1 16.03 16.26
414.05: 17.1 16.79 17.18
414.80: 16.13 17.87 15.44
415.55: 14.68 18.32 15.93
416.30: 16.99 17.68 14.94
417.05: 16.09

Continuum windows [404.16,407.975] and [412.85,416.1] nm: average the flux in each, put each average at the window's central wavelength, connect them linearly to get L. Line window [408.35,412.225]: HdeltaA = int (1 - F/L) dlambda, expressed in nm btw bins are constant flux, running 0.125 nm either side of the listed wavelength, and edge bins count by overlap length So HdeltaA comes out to 0.34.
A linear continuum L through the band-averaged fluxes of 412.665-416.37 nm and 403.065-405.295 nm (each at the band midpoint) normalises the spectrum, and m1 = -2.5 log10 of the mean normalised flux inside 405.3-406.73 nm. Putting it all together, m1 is -0.091 mag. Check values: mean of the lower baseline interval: 15.9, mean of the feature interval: 17.4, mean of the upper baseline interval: 16.2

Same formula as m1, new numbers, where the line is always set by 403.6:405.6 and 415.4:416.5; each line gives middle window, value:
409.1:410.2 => 0.14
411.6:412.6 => 0.07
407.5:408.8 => 0.03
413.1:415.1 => 0.00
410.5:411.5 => 0.12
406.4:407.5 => -0.05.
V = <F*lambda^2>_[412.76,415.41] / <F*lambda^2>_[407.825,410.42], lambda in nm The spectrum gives 1.1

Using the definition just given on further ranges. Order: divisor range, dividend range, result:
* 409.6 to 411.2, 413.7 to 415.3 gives 1.20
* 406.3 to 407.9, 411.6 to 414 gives 0.96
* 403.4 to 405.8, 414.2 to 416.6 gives 1.07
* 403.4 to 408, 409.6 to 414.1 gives 0.94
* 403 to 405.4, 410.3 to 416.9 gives 1.04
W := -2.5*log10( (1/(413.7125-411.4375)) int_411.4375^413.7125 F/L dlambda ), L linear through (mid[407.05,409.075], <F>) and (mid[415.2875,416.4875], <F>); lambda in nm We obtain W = 0.07 mag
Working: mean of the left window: 16.3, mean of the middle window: 15.3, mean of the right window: 16.4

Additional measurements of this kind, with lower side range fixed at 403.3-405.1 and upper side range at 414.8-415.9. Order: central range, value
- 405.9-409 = -0.037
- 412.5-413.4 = 0.069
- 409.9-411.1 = 0.124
